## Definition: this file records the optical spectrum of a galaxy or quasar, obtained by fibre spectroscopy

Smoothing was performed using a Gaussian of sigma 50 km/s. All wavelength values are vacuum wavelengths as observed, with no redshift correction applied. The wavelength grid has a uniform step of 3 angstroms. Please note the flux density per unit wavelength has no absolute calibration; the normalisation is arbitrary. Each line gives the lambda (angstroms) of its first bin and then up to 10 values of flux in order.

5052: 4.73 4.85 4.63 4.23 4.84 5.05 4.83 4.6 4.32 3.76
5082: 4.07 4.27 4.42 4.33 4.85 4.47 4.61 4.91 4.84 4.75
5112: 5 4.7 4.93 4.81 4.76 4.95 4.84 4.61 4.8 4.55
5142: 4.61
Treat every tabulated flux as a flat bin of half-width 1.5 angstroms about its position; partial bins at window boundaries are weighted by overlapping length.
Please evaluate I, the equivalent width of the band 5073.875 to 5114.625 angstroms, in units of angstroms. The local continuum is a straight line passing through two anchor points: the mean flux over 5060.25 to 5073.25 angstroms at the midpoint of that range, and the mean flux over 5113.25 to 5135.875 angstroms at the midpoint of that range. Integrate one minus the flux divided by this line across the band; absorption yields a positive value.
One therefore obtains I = 2.2 angstroms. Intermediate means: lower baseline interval 4.75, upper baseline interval 4.8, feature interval 4.51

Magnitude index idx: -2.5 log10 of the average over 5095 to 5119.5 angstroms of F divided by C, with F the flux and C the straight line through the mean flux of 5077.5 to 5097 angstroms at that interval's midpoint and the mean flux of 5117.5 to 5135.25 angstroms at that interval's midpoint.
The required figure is -0.05 mag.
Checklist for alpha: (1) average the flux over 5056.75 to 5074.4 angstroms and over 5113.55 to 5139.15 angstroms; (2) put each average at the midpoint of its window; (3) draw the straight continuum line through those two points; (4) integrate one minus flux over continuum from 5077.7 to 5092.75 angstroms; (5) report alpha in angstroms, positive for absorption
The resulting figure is 1.7 angstroms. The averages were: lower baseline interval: 4.7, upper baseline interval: 4.78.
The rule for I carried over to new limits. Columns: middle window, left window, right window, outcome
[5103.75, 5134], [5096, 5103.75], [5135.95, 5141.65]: -1.20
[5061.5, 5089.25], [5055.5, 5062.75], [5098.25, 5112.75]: 0.91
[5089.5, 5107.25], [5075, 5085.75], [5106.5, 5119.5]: -0.64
